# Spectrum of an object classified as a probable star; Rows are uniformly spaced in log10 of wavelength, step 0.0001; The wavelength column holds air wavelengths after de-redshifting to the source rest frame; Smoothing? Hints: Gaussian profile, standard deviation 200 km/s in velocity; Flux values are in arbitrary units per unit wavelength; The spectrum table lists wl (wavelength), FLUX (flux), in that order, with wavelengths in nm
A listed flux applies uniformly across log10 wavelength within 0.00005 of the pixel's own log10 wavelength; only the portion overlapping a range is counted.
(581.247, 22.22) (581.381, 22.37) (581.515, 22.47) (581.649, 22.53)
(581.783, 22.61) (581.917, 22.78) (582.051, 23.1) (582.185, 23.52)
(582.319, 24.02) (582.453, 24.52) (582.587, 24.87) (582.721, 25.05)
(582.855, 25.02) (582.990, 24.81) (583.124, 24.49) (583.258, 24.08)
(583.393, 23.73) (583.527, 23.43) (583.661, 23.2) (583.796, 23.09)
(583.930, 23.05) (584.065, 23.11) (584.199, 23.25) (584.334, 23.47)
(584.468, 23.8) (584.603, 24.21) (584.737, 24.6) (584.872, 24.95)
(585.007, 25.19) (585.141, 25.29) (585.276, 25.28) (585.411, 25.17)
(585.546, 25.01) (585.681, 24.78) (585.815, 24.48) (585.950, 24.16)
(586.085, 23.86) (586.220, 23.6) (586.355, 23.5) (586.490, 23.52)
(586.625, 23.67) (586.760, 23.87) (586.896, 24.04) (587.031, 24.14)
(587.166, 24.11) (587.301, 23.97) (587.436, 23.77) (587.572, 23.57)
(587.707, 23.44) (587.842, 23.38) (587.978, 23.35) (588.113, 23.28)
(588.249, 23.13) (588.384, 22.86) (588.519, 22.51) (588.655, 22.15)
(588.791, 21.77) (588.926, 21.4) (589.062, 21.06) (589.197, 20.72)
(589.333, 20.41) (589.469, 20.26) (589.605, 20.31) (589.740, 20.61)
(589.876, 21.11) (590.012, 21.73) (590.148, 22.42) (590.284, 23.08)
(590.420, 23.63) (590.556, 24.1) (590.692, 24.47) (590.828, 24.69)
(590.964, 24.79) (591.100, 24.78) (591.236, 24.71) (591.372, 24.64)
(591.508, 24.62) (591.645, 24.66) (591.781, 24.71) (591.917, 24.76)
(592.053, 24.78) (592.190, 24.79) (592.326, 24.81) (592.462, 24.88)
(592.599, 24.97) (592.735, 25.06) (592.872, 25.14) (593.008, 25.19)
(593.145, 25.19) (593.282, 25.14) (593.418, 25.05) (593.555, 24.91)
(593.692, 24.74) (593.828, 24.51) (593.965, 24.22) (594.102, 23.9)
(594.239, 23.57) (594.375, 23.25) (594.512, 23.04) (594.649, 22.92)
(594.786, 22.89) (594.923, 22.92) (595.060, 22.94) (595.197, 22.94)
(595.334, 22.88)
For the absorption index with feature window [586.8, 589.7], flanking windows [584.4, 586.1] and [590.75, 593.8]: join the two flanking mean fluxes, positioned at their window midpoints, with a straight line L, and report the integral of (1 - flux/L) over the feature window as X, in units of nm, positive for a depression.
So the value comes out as 0.261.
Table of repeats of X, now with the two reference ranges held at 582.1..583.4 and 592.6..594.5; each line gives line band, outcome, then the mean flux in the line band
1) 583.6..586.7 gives 0.045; 24.1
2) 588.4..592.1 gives 0.244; 22.9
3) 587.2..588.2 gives 0.038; 23.5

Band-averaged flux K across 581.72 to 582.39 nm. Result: 23.2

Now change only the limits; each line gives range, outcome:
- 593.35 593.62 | 25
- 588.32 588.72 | 22.5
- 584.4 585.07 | 24.5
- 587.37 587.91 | 23.5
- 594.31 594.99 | 23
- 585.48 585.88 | 24.8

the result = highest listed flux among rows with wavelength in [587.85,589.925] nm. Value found 23.35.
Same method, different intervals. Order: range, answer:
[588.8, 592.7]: 24.97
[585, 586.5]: 25.29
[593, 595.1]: 25.19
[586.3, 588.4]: 24.14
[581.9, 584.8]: 25.05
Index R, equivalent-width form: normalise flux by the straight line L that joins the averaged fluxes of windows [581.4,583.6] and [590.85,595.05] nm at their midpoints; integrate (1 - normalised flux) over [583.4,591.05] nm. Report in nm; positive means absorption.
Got 0.24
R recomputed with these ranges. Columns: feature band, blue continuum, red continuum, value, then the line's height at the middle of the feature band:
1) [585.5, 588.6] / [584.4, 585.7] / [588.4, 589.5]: -0.09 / 23.1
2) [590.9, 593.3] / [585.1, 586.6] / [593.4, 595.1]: -0.10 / 23.9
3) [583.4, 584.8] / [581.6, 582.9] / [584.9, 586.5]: 0.04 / 24.2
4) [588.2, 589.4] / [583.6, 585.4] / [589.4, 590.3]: 0.00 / 21.8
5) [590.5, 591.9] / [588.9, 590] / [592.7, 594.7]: -0.15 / 22.3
